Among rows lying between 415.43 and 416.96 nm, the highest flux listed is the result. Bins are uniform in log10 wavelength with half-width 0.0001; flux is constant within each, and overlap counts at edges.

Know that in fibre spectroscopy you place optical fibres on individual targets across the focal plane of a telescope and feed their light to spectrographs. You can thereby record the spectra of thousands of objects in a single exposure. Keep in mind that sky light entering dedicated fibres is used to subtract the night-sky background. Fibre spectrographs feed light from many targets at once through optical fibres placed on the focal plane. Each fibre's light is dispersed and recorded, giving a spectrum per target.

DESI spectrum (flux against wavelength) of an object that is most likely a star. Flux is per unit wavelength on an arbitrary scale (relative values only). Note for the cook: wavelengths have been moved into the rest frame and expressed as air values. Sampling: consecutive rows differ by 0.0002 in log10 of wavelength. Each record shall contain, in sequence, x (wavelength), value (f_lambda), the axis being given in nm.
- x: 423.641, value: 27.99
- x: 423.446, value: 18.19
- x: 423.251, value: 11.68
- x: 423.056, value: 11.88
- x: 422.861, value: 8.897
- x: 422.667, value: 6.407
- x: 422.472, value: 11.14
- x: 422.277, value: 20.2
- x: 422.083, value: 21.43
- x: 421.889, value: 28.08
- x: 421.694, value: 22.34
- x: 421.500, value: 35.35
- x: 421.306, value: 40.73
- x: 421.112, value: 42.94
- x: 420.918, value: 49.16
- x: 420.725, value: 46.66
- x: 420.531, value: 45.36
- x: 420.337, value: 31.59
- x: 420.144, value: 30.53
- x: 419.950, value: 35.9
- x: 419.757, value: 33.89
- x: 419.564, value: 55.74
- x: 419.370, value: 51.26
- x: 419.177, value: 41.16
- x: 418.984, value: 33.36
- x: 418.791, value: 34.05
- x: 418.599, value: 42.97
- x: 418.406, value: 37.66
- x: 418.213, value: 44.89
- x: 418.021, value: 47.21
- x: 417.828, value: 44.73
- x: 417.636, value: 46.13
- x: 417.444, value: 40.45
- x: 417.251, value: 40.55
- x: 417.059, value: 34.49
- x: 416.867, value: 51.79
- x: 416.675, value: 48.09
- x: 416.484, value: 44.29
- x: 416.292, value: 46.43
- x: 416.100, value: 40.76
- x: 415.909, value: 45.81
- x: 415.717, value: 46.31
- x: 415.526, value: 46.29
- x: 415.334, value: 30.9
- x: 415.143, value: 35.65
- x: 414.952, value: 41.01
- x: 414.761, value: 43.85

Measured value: 51.79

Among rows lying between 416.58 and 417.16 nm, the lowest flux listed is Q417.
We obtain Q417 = 34.49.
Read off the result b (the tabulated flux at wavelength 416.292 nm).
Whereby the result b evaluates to 46.43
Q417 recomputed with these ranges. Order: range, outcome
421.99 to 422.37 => 20.2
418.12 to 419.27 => 33.36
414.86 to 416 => 30.9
